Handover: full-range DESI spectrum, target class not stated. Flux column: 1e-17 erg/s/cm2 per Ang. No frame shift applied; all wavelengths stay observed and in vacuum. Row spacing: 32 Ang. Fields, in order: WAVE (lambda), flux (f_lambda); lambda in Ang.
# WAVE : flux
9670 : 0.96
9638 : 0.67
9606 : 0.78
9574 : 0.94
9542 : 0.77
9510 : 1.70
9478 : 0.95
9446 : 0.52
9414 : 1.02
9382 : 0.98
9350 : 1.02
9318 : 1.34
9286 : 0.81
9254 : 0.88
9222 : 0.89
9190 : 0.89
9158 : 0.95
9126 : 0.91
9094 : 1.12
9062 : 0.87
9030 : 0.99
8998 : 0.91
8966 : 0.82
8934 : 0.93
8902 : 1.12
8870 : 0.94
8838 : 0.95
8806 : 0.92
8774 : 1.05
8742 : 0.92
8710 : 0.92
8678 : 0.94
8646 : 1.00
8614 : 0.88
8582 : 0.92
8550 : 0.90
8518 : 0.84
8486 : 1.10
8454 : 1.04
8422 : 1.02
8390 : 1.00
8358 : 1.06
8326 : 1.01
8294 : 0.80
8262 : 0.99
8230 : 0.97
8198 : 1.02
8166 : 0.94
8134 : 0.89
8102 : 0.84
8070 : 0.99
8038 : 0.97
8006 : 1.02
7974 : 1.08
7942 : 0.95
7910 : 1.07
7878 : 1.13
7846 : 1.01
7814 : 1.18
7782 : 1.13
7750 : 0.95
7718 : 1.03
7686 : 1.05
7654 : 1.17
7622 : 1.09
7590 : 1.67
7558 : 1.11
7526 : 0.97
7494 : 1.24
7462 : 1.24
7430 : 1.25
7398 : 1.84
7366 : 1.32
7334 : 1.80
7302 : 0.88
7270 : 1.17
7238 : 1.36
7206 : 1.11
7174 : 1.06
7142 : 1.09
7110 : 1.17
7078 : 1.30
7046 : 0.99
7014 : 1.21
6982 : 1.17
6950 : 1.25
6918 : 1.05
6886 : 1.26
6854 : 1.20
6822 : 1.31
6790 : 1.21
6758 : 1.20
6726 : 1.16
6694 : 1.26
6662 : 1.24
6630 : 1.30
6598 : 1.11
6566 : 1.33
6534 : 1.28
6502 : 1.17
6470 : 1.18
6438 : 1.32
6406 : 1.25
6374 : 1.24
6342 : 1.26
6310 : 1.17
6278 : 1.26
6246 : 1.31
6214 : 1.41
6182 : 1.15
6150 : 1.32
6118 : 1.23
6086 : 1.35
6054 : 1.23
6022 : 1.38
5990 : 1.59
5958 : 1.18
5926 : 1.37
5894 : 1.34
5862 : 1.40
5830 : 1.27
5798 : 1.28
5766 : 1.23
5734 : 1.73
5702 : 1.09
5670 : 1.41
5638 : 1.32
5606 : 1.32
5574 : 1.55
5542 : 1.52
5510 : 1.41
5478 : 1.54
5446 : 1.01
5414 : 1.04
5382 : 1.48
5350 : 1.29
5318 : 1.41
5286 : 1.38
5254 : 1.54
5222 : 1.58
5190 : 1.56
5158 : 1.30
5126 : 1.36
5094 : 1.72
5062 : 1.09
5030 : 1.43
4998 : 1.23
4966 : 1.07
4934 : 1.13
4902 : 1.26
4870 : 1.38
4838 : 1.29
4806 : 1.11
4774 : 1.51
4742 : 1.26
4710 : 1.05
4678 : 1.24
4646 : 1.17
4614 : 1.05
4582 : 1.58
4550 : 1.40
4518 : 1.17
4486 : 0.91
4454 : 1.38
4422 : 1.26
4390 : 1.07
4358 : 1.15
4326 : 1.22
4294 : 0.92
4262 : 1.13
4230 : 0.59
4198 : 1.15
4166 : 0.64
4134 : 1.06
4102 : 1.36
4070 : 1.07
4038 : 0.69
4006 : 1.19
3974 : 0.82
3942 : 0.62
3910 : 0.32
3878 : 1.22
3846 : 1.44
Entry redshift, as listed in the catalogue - 0.128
